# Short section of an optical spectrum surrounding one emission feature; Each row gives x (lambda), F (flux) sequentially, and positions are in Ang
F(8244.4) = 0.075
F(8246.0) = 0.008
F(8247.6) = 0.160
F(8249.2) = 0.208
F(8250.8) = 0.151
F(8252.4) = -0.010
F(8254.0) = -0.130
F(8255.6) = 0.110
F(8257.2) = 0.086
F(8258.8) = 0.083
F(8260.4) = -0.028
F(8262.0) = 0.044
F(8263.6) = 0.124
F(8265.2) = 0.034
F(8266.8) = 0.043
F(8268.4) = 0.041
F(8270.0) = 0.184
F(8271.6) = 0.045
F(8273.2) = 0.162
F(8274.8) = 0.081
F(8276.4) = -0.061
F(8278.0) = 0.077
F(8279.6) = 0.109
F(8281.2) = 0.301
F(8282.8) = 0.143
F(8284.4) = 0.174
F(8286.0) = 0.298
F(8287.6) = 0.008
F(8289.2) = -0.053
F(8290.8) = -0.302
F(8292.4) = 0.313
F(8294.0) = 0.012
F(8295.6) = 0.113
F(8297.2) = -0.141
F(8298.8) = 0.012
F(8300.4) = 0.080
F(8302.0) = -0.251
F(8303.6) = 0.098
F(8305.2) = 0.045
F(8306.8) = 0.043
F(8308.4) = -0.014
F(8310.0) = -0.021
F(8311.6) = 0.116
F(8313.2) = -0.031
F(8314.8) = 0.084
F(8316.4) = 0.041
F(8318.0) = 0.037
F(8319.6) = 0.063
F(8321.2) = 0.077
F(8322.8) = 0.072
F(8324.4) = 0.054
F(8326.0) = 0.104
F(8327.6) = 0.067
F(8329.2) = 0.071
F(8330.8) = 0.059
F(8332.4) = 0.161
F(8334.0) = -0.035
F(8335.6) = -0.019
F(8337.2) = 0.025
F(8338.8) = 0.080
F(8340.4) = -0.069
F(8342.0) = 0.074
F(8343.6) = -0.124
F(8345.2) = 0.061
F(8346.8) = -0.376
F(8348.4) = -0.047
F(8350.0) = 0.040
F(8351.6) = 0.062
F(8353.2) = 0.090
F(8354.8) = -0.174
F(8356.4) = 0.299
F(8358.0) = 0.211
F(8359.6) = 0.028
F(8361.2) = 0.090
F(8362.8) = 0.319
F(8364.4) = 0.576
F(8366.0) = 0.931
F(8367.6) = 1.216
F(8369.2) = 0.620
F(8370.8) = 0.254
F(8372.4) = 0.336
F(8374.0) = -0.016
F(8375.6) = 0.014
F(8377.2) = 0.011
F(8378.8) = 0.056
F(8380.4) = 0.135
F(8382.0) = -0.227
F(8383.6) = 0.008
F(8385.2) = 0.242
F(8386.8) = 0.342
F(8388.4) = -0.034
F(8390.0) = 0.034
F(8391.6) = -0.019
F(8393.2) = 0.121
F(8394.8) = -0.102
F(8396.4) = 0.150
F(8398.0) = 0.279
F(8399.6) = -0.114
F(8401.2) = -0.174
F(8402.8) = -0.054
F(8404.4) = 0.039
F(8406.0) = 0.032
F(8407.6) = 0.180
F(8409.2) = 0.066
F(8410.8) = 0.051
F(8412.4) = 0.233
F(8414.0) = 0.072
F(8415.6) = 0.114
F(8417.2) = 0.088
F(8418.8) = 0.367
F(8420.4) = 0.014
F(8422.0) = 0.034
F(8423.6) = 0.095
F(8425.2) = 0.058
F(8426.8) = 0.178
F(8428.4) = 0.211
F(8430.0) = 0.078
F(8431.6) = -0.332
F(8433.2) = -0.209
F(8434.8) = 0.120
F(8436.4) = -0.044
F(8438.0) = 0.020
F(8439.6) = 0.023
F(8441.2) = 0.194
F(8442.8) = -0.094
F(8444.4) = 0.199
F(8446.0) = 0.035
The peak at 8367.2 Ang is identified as H-gamma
